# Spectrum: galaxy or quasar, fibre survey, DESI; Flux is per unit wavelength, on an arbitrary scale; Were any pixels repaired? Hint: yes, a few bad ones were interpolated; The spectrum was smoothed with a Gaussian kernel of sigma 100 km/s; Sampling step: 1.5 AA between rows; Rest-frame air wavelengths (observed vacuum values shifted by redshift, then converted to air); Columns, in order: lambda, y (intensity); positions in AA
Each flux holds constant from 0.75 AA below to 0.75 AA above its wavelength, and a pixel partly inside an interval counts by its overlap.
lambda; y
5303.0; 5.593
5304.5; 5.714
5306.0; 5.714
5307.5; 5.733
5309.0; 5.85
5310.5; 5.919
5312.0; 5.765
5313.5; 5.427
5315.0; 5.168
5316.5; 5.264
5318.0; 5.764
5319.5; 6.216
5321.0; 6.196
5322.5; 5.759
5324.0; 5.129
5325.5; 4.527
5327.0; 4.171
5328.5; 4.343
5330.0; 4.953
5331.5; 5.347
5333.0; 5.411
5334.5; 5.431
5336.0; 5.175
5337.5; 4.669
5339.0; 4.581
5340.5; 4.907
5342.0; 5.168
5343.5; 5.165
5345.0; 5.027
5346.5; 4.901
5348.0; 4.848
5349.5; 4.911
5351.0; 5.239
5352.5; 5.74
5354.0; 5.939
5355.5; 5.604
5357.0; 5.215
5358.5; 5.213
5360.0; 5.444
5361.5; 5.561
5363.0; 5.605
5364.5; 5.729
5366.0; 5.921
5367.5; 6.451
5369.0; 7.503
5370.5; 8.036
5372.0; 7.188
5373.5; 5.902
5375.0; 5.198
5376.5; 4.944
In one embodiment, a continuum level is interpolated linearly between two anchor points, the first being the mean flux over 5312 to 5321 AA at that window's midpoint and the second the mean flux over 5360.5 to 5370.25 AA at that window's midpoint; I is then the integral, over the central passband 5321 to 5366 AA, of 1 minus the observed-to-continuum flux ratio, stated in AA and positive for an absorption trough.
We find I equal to 5.76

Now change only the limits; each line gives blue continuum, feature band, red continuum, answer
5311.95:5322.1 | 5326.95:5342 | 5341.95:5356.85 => 1.4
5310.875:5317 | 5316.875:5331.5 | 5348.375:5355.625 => 0.6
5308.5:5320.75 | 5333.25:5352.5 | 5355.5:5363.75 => 1.7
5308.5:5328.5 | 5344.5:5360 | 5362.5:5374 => 2.3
